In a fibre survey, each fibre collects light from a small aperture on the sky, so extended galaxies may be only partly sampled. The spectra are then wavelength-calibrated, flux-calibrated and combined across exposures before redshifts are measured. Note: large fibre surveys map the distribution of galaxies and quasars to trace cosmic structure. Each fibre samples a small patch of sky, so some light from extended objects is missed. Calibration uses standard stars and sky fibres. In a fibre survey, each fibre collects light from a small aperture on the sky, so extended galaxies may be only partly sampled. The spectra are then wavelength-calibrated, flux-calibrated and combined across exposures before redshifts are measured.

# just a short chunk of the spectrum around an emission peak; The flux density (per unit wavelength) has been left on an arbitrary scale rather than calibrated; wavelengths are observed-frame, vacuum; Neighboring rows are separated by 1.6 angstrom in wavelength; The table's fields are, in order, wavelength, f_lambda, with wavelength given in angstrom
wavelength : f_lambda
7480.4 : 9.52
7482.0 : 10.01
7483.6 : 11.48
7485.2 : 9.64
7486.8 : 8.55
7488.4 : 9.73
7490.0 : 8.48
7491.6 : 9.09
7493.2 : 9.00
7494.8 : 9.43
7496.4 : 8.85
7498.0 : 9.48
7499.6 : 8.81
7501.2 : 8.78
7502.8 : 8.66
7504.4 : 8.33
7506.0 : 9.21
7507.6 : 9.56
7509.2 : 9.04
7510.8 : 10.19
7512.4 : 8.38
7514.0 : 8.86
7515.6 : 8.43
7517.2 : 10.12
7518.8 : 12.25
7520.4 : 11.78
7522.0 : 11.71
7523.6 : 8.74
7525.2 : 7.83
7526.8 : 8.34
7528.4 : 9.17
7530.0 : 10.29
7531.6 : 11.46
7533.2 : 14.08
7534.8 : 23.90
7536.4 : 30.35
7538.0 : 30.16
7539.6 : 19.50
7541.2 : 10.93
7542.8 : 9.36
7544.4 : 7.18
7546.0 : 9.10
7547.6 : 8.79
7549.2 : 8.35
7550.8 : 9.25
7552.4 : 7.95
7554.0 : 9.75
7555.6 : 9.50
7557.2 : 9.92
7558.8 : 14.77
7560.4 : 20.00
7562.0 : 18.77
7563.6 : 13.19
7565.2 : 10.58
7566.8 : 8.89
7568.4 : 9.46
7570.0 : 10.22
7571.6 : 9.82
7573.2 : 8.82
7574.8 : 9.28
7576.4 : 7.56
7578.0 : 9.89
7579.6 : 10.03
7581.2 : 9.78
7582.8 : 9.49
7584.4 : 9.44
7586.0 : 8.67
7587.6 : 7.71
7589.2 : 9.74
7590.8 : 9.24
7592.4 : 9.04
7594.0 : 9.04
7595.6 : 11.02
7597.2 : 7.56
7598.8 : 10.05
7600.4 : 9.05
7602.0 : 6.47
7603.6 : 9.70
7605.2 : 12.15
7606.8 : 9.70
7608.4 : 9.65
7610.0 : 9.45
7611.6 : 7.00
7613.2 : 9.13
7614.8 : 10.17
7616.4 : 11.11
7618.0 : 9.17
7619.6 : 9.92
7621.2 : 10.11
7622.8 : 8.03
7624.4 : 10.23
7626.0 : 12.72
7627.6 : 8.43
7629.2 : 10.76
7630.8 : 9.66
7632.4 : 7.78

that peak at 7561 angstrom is [N II] 6583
